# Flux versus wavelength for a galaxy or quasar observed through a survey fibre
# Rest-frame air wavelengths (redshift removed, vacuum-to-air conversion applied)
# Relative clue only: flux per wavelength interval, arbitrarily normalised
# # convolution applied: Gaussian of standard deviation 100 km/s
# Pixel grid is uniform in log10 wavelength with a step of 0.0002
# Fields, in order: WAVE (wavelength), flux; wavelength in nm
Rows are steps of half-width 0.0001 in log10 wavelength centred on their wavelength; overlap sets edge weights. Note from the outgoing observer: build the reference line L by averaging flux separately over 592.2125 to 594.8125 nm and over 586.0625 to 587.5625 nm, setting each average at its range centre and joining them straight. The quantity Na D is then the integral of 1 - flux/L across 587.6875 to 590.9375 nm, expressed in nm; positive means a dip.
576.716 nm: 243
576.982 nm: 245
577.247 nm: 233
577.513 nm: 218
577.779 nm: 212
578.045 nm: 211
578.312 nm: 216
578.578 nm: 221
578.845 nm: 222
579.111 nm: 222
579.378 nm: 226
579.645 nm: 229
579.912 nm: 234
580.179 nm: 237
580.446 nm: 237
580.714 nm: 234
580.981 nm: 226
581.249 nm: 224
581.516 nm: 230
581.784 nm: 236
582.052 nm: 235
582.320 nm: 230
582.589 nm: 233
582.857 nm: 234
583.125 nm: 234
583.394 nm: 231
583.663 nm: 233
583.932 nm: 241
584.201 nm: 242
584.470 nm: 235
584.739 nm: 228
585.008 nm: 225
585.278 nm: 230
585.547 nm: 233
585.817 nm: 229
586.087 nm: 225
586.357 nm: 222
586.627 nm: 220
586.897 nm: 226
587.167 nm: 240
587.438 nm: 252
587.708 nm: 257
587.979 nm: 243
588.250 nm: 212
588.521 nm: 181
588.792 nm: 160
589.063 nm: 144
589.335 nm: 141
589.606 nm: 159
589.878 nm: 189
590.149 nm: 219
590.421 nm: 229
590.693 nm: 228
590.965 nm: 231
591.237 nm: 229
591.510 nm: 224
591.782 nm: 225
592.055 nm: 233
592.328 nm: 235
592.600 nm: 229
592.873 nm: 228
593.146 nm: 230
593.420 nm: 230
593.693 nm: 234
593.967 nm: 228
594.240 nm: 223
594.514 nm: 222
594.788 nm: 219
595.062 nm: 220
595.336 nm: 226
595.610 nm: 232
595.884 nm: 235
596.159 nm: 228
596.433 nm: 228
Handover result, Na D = 0.48 nm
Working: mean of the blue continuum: 231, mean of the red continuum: 228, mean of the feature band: 196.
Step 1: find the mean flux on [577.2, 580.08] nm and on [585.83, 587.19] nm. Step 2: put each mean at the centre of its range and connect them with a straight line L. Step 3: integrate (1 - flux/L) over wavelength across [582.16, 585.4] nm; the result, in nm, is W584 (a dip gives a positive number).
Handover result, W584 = -0.12 nm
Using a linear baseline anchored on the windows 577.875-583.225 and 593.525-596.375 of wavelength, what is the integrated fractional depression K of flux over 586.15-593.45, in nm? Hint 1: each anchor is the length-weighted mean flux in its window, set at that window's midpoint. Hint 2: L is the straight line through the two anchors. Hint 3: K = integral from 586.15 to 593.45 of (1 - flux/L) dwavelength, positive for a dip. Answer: 0.39 nm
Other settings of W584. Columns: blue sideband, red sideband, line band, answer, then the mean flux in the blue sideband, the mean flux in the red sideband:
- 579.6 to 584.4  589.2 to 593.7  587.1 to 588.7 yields -0.038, 233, 217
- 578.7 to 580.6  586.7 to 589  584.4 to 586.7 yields -0.057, 230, 219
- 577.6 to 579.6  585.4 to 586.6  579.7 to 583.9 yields -0.196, 219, 227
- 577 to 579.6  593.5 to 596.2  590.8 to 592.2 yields -0.017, 222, 227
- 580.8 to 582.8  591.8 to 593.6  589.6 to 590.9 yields 0.111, 231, 230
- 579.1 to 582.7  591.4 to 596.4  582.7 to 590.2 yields 0.409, 231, 228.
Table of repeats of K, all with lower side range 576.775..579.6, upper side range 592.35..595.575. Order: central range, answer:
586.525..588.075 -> -0.10 nm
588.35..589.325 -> 0.28 nm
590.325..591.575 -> -0.01 nm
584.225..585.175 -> -0.03 nm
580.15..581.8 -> -0.06 nm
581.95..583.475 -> -0.06 nm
